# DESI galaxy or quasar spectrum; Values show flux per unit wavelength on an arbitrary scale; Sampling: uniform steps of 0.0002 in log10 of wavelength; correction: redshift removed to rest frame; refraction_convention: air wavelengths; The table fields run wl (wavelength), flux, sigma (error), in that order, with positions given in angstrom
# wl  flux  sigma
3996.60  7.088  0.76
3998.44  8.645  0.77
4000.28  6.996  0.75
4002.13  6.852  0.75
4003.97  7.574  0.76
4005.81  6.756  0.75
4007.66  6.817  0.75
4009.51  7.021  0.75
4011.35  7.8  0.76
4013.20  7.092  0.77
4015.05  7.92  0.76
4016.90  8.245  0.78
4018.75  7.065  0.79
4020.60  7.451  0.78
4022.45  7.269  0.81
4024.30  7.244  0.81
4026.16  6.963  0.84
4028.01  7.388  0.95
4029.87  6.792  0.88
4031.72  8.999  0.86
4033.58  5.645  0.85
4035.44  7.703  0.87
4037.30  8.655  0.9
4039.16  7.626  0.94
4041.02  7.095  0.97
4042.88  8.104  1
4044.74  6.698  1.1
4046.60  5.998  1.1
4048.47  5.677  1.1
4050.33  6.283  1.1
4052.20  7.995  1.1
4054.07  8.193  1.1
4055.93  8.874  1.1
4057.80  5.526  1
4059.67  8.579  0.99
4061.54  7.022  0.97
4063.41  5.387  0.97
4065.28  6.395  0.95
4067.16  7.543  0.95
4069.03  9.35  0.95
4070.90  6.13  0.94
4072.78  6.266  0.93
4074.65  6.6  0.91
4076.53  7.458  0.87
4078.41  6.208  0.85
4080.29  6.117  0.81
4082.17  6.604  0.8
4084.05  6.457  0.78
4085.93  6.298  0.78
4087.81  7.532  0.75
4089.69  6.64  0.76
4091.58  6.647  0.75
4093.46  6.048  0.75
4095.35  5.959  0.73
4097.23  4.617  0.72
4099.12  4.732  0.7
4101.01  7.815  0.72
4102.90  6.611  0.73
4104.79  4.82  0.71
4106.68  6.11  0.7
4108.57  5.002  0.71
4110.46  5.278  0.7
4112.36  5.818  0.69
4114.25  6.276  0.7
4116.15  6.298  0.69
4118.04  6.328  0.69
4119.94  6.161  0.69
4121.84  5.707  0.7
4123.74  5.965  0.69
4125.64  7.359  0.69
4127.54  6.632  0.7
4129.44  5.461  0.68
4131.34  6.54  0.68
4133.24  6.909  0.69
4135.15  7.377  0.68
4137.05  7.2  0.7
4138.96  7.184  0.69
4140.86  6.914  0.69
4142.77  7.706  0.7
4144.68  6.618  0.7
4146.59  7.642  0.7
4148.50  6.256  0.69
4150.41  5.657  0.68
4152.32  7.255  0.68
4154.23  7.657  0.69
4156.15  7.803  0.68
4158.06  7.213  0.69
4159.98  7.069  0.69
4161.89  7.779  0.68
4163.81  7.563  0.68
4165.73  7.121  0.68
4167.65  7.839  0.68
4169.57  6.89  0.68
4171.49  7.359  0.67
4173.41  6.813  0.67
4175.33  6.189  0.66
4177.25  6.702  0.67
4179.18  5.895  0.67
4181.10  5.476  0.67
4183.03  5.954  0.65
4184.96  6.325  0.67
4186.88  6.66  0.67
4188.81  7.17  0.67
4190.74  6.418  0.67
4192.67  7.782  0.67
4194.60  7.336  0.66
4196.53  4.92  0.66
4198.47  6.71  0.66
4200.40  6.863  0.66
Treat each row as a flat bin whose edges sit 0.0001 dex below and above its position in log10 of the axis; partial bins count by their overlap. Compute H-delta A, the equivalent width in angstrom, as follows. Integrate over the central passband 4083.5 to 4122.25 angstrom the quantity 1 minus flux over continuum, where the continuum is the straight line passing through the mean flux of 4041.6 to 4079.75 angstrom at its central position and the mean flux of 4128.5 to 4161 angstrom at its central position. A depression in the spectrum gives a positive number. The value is 5.2 angstrom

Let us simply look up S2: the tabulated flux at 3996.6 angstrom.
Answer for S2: 7.088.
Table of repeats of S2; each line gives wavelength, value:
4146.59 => 7.642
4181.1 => 5.476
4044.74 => 6.698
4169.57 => 6.89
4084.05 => 6.457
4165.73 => 7.121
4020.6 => 7.451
